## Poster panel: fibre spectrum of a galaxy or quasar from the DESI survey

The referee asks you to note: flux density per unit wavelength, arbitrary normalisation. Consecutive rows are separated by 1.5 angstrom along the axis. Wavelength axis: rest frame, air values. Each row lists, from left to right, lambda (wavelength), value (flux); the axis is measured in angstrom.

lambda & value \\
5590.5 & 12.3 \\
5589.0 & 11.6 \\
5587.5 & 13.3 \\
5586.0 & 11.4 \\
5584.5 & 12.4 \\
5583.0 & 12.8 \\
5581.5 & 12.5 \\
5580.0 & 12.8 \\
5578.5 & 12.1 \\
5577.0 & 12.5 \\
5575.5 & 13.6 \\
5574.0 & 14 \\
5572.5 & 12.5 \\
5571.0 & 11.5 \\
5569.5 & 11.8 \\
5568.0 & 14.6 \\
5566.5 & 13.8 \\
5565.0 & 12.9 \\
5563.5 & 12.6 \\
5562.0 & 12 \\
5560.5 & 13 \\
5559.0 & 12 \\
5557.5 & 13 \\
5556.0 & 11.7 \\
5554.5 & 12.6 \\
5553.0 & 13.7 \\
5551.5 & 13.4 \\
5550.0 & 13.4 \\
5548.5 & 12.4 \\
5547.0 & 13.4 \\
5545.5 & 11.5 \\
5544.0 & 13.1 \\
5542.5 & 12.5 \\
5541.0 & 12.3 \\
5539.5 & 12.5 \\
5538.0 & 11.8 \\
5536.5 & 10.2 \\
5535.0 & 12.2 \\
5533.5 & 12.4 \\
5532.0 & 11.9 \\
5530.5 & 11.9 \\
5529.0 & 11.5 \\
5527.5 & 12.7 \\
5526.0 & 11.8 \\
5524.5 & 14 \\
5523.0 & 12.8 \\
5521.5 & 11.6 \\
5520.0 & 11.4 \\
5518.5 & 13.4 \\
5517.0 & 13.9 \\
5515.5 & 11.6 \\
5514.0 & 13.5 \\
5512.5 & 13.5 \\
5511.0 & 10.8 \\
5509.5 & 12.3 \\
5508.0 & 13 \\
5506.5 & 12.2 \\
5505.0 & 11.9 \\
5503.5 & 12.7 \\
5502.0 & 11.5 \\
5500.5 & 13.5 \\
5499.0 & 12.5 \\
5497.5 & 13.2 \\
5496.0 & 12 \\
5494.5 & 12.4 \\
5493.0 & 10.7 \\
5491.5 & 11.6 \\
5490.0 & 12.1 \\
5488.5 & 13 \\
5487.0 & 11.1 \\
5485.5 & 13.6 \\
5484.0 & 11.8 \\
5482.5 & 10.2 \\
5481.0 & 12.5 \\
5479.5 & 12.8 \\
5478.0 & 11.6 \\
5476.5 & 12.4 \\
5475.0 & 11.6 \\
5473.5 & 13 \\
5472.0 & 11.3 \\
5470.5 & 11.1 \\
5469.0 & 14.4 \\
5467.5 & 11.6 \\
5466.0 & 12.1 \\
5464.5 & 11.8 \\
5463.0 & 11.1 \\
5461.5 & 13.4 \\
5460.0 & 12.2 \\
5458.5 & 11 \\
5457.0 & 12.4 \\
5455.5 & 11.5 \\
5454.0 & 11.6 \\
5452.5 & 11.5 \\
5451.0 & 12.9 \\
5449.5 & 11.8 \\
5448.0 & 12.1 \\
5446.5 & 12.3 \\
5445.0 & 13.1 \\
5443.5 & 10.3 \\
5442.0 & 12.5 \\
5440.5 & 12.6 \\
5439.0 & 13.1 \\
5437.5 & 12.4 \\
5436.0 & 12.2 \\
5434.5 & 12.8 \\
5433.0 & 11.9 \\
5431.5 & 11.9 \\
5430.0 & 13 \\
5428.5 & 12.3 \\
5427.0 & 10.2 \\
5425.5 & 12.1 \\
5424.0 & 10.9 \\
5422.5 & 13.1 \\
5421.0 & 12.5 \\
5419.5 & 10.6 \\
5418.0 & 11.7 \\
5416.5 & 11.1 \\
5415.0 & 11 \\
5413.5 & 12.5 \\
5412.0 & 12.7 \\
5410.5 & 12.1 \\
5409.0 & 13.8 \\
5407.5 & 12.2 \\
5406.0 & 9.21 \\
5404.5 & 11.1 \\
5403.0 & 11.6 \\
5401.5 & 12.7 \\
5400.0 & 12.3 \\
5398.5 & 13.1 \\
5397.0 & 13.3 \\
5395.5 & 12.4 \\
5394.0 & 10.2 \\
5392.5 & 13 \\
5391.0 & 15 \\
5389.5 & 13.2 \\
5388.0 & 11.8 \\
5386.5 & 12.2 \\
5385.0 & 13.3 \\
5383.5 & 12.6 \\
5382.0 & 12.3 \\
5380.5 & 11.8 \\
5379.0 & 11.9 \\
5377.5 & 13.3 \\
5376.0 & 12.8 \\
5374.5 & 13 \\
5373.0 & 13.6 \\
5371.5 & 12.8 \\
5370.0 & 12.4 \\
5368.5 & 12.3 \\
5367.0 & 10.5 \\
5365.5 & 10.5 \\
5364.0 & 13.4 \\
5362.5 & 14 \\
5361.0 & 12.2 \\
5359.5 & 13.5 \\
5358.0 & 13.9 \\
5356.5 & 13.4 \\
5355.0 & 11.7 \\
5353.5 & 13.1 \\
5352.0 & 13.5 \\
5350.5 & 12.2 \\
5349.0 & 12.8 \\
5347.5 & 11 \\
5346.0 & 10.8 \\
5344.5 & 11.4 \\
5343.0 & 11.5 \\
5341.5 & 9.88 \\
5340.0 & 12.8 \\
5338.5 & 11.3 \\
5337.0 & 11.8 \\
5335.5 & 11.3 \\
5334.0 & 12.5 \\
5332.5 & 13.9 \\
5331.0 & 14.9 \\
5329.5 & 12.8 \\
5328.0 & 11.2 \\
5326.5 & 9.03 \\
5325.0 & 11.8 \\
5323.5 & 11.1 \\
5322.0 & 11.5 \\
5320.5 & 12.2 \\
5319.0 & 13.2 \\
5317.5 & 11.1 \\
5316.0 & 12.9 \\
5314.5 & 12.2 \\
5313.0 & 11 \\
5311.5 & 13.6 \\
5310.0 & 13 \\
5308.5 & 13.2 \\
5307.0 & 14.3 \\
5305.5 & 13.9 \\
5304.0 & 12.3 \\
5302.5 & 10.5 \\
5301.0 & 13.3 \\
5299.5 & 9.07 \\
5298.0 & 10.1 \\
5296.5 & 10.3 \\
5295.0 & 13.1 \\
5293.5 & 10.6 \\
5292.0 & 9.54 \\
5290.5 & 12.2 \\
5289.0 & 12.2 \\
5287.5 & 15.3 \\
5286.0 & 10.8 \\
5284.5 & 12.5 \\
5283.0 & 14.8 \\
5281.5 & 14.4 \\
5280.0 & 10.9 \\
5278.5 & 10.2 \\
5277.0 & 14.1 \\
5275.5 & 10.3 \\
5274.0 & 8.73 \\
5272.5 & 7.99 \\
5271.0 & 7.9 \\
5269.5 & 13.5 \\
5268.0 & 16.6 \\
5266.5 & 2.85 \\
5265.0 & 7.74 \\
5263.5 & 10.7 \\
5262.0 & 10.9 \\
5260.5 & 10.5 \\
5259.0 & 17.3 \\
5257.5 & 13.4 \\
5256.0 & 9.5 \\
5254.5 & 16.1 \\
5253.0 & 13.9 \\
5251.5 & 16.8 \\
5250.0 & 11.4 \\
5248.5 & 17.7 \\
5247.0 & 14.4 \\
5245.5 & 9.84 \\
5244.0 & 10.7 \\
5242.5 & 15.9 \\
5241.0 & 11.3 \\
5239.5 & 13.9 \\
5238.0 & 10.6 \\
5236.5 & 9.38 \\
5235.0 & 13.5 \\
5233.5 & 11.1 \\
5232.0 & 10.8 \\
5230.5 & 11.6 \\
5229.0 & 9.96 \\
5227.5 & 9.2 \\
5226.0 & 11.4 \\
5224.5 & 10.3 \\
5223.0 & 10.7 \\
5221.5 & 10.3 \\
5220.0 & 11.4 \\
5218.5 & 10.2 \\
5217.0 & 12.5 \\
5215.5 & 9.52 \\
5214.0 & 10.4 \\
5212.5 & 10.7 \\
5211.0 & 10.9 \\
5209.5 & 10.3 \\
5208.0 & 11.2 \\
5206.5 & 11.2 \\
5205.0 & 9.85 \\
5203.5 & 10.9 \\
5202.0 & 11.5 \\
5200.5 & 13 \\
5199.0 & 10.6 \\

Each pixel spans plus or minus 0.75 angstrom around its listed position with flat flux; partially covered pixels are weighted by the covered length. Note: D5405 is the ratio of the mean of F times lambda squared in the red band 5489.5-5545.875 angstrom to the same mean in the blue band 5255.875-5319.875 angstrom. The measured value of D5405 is 1.14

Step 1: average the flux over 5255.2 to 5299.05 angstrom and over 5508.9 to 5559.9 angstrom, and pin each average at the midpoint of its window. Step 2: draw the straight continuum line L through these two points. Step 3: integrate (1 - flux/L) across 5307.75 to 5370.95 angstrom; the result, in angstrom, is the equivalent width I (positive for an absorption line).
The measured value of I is -3.3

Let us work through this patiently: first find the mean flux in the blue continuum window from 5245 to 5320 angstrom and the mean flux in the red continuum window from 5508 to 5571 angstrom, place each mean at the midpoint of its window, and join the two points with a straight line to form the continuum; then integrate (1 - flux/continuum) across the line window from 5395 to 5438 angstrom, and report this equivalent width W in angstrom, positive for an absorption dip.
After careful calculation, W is 1.0 angstrom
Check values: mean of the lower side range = 12.1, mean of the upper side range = 12.5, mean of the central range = 12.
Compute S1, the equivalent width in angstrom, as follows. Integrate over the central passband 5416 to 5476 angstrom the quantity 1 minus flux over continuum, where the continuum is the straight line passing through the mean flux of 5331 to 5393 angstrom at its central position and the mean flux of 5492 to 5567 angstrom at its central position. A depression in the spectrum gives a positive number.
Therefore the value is 2.1 angstrom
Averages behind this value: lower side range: 12.5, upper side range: 12.4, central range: 12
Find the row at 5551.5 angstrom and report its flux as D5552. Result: 13.4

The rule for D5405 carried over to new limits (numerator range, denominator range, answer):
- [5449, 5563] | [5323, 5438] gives 1.05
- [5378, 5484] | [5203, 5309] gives 1.11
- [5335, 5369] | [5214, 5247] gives 1.13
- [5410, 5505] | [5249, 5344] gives 1.07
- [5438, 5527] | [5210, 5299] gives 1.15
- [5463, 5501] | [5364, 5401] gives 1.01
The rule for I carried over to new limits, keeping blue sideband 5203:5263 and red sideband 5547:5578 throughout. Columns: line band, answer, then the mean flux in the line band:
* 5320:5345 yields 0.60 angstrom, 11.8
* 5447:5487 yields 1.64 angstrom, 12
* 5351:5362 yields -0.77 angstrom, 13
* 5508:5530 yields 0.38 angstrom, 12.5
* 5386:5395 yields -0.20 angstrom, 12.6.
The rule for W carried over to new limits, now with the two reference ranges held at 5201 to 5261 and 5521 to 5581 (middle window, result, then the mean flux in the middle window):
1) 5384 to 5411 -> -0.4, 12.4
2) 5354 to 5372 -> -0.6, 12.6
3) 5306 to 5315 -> -0.7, 12.9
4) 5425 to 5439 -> 0.2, 12.1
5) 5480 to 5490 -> 0.3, 12.1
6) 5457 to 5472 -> 0.4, 12.1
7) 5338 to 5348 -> 0.7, 11.2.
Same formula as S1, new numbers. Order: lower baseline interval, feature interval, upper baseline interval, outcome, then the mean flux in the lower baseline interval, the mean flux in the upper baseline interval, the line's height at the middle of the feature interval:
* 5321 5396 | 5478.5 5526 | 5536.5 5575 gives 0.9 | 12.3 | 12.7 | 12.6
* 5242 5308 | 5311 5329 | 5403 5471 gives 0.4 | 12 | 12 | 12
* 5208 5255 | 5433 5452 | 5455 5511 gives -0.4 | 11.8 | 12.1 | 12.1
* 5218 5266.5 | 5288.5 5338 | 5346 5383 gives 1.0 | 11.8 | 12.5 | 12.2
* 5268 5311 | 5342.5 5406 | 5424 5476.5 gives -2.4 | 11.8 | 12.1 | 12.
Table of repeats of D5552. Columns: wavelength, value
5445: 13.1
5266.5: 2.85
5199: 10.6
